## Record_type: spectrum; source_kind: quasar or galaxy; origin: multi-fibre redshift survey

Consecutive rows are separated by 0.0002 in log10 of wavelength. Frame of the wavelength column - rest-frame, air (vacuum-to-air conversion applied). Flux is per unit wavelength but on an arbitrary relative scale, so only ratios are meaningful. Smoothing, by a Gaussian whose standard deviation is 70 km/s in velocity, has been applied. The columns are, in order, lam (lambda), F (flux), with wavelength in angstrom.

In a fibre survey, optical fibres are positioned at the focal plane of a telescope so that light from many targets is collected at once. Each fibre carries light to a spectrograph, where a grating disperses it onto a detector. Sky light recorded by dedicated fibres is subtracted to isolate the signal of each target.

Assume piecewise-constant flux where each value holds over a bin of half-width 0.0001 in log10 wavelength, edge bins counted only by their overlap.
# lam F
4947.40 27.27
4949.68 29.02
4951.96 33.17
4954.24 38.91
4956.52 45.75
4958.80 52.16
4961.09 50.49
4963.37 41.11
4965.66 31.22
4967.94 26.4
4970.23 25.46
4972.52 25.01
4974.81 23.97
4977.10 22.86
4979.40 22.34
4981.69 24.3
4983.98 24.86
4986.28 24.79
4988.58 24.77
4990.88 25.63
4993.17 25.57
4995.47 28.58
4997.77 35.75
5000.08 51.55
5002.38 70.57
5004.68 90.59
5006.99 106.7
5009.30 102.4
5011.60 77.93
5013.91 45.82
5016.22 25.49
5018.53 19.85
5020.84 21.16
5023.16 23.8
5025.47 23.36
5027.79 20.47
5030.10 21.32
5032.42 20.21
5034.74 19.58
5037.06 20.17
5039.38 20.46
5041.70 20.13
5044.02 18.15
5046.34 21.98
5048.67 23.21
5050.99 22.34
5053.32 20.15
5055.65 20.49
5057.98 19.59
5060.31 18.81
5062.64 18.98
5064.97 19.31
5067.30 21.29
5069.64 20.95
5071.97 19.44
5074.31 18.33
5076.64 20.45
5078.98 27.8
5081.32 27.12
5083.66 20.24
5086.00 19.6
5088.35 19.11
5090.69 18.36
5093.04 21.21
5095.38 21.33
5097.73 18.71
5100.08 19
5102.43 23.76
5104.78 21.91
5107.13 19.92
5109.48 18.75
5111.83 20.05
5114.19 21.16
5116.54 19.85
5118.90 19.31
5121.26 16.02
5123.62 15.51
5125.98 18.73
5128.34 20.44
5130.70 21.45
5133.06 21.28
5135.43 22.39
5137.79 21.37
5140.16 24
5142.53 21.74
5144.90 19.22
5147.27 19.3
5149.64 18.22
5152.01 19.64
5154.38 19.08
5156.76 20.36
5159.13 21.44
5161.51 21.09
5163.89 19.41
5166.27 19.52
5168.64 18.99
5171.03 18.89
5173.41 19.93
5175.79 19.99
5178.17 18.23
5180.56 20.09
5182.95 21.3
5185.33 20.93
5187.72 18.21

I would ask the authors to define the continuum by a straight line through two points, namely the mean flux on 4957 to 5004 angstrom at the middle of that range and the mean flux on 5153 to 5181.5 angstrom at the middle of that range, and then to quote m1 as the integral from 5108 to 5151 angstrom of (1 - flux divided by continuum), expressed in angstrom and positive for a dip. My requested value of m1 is 4.90 angstrom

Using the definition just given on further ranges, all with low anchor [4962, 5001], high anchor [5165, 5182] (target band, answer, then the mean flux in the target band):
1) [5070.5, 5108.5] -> 3.8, 21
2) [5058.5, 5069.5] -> 2.2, 19.7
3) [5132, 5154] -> 0.1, 20.7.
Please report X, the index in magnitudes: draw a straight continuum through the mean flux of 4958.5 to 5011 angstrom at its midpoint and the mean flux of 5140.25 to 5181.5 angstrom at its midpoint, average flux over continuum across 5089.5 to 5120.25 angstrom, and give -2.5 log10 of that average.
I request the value 0.305 mag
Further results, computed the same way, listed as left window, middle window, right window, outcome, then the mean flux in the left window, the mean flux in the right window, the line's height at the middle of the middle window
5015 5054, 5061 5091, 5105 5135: -0.02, 21.3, 19.5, 20.5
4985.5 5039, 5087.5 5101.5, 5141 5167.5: 0.40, 40.1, 20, 28.4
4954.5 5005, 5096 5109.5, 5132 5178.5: 0.20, 35.2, 20.2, 24.7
